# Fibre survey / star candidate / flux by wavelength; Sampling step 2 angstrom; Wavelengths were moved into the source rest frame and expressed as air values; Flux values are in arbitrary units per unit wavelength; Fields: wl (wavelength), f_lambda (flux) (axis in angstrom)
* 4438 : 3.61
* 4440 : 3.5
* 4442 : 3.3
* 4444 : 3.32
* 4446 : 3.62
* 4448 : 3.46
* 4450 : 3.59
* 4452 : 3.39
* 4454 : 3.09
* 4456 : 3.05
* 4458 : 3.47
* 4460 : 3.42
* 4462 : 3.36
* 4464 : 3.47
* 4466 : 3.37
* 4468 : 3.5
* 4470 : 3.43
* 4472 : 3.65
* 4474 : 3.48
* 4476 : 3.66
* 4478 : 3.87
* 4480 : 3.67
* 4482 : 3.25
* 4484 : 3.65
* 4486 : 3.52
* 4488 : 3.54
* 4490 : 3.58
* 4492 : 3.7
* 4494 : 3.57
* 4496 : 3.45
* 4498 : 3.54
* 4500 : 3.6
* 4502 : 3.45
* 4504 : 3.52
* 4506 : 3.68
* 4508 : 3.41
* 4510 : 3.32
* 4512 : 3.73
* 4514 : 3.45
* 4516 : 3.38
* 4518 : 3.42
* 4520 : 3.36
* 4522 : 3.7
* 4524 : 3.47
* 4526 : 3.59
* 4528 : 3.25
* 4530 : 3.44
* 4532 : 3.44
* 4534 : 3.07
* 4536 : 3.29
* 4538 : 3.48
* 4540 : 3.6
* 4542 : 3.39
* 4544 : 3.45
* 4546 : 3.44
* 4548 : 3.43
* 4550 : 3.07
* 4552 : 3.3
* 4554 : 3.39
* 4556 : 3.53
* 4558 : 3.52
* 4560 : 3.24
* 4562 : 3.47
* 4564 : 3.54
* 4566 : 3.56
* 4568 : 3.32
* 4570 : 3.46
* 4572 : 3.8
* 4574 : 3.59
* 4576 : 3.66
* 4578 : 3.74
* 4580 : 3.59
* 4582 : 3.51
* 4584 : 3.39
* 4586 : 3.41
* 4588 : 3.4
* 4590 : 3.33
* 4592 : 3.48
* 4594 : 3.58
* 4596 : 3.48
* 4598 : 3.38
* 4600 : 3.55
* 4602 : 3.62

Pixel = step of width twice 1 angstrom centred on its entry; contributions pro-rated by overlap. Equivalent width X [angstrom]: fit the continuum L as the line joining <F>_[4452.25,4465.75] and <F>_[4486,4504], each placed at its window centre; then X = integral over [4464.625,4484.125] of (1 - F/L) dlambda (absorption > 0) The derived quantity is -0.7 angstrom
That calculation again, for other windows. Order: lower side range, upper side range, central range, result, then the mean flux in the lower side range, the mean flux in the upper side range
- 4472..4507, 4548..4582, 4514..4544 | 0.9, 3.57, 3.49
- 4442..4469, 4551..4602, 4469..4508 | -1.7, 3.39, 3.49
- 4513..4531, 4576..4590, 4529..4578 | 0.5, 3.45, 3.5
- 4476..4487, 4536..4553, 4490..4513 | -0.1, 3.6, 3.39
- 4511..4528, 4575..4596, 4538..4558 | 0.5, 3.5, 3.51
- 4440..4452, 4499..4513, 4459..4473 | 0.1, 3.46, 3.53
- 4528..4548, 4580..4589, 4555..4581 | -0.9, 3.39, 3.45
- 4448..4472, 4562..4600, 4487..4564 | 0.0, 3.39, 3.51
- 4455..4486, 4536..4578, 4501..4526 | -0.1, 3.49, 3.46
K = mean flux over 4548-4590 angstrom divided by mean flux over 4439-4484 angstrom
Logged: 1.00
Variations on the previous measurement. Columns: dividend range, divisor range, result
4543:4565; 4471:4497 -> 0.95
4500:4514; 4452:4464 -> 1.07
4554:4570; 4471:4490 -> 0.96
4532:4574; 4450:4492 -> 0.98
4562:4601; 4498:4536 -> 1.02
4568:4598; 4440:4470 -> 1.04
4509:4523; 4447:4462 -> 1.04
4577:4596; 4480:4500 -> 0.99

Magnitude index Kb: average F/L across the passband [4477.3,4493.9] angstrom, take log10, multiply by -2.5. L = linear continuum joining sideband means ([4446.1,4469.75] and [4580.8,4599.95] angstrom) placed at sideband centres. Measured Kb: -0.06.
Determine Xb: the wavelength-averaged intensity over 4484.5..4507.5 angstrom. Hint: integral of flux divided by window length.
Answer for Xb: 3.56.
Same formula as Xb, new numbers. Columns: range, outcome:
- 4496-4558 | 3.44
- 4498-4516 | 3.51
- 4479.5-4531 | 3.51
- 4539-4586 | 3.48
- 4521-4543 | 3.43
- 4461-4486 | 3.53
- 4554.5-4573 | 3.49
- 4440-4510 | 3.49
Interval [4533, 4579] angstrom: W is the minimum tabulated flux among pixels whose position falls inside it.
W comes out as 3.07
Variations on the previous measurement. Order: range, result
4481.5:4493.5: 3.25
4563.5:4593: 3.32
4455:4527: 3.05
